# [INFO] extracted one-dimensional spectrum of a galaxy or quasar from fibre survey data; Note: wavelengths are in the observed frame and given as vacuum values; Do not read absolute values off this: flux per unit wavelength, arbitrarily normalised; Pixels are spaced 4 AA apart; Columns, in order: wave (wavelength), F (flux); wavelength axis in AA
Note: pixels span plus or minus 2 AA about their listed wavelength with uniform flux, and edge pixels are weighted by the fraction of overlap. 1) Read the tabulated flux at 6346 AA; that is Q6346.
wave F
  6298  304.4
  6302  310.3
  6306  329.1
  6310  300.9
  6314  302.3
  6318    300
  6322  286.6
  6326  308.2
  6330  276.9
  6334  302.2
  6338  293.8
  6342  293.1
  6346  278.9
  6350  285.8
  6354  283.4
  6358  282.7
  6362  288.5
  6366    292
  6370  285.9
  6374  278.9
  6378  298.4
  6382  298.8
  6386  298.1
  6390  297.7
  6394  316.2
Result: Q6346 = 278.9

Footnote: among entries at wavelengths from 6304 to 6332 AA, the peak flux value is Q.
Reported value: 329.1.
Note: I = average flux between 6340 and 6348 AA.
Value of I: 286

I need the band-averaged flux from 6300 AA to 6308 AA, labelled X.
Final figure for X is 320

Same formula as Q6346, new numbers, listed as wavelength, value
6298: 304.4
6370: 285.9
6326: 308.2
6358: 282.7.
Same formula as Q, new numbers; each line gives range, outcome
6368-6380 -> 298.4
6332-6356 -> 302.2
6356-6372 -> 292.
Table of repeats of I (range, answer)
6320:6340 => 294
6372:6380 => 289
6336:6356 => 287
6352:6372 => 286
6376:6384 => 299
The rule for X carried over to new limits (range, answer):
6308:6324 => 297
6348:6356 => 285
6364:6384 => 291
